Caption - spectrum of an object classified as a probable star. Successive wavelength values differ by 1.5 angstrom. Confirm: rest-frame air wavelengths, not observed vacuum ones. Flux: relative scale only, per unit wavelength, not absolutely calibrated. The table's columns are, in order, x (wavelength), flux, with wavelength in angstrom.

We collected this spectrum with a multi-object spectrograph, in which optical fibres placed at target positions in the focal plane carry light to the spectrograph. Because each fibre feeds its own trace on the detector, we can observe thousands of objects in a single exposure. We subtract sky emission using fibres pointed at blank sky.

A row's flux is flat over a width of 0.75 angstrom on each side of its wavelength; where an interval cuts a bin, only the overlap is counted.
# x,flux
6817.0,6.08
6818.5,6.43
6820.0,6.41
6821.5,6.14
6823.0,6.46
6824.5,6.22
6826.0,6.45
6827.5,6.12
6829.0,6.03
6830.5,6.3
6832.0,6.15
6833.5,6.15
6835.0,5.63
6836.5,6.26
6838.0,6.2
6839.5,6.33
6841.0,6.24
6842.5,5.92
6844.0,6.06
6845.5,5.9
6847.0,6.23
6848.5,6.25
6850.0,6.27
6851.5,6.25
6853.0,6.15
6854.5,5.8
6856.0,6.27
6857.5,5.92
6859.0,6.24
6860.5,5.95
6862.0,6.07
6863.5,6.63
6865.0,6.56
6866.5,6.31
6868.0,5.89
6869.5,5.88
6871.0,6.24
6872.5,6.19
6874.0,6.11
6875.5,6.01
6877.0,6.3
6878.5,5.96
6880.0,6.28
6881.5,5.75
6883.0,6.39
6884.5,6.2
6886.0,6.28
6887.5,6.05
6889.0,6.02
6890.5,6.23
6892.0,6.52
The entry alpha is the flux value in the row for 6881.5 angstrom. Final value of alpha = 5.75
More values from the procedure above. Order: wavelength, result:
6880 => 6.28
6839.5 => 6.33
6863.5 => 6.63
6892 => 6.52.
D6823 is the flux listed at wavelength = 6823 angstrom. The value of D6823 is 6.46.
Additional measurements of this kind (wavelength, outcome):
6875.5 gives 6.01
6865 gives 6.56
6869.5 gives 5.88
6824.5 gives 6.22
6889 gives 6.02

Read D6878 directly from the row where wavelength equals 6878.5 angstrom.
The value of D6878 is 5.96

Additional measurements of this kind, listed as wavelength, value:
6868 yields 5.89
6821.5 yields 6.14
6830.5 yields 6.3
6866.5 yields 6.31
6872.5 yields 6.19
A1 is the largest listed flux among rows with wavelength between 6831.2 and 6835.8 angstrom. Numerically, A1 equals 6.15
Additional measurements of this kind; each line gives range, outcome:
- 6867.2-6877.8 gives 6.3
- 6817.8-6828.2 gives 6.46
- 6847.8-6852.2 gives 6.27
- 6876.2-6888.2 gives 6.39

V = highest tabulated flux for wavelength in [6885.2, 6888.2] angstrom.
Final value 6.28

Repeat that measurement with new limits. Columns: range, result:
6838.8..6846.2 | 6.33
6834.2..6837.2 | 6.26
